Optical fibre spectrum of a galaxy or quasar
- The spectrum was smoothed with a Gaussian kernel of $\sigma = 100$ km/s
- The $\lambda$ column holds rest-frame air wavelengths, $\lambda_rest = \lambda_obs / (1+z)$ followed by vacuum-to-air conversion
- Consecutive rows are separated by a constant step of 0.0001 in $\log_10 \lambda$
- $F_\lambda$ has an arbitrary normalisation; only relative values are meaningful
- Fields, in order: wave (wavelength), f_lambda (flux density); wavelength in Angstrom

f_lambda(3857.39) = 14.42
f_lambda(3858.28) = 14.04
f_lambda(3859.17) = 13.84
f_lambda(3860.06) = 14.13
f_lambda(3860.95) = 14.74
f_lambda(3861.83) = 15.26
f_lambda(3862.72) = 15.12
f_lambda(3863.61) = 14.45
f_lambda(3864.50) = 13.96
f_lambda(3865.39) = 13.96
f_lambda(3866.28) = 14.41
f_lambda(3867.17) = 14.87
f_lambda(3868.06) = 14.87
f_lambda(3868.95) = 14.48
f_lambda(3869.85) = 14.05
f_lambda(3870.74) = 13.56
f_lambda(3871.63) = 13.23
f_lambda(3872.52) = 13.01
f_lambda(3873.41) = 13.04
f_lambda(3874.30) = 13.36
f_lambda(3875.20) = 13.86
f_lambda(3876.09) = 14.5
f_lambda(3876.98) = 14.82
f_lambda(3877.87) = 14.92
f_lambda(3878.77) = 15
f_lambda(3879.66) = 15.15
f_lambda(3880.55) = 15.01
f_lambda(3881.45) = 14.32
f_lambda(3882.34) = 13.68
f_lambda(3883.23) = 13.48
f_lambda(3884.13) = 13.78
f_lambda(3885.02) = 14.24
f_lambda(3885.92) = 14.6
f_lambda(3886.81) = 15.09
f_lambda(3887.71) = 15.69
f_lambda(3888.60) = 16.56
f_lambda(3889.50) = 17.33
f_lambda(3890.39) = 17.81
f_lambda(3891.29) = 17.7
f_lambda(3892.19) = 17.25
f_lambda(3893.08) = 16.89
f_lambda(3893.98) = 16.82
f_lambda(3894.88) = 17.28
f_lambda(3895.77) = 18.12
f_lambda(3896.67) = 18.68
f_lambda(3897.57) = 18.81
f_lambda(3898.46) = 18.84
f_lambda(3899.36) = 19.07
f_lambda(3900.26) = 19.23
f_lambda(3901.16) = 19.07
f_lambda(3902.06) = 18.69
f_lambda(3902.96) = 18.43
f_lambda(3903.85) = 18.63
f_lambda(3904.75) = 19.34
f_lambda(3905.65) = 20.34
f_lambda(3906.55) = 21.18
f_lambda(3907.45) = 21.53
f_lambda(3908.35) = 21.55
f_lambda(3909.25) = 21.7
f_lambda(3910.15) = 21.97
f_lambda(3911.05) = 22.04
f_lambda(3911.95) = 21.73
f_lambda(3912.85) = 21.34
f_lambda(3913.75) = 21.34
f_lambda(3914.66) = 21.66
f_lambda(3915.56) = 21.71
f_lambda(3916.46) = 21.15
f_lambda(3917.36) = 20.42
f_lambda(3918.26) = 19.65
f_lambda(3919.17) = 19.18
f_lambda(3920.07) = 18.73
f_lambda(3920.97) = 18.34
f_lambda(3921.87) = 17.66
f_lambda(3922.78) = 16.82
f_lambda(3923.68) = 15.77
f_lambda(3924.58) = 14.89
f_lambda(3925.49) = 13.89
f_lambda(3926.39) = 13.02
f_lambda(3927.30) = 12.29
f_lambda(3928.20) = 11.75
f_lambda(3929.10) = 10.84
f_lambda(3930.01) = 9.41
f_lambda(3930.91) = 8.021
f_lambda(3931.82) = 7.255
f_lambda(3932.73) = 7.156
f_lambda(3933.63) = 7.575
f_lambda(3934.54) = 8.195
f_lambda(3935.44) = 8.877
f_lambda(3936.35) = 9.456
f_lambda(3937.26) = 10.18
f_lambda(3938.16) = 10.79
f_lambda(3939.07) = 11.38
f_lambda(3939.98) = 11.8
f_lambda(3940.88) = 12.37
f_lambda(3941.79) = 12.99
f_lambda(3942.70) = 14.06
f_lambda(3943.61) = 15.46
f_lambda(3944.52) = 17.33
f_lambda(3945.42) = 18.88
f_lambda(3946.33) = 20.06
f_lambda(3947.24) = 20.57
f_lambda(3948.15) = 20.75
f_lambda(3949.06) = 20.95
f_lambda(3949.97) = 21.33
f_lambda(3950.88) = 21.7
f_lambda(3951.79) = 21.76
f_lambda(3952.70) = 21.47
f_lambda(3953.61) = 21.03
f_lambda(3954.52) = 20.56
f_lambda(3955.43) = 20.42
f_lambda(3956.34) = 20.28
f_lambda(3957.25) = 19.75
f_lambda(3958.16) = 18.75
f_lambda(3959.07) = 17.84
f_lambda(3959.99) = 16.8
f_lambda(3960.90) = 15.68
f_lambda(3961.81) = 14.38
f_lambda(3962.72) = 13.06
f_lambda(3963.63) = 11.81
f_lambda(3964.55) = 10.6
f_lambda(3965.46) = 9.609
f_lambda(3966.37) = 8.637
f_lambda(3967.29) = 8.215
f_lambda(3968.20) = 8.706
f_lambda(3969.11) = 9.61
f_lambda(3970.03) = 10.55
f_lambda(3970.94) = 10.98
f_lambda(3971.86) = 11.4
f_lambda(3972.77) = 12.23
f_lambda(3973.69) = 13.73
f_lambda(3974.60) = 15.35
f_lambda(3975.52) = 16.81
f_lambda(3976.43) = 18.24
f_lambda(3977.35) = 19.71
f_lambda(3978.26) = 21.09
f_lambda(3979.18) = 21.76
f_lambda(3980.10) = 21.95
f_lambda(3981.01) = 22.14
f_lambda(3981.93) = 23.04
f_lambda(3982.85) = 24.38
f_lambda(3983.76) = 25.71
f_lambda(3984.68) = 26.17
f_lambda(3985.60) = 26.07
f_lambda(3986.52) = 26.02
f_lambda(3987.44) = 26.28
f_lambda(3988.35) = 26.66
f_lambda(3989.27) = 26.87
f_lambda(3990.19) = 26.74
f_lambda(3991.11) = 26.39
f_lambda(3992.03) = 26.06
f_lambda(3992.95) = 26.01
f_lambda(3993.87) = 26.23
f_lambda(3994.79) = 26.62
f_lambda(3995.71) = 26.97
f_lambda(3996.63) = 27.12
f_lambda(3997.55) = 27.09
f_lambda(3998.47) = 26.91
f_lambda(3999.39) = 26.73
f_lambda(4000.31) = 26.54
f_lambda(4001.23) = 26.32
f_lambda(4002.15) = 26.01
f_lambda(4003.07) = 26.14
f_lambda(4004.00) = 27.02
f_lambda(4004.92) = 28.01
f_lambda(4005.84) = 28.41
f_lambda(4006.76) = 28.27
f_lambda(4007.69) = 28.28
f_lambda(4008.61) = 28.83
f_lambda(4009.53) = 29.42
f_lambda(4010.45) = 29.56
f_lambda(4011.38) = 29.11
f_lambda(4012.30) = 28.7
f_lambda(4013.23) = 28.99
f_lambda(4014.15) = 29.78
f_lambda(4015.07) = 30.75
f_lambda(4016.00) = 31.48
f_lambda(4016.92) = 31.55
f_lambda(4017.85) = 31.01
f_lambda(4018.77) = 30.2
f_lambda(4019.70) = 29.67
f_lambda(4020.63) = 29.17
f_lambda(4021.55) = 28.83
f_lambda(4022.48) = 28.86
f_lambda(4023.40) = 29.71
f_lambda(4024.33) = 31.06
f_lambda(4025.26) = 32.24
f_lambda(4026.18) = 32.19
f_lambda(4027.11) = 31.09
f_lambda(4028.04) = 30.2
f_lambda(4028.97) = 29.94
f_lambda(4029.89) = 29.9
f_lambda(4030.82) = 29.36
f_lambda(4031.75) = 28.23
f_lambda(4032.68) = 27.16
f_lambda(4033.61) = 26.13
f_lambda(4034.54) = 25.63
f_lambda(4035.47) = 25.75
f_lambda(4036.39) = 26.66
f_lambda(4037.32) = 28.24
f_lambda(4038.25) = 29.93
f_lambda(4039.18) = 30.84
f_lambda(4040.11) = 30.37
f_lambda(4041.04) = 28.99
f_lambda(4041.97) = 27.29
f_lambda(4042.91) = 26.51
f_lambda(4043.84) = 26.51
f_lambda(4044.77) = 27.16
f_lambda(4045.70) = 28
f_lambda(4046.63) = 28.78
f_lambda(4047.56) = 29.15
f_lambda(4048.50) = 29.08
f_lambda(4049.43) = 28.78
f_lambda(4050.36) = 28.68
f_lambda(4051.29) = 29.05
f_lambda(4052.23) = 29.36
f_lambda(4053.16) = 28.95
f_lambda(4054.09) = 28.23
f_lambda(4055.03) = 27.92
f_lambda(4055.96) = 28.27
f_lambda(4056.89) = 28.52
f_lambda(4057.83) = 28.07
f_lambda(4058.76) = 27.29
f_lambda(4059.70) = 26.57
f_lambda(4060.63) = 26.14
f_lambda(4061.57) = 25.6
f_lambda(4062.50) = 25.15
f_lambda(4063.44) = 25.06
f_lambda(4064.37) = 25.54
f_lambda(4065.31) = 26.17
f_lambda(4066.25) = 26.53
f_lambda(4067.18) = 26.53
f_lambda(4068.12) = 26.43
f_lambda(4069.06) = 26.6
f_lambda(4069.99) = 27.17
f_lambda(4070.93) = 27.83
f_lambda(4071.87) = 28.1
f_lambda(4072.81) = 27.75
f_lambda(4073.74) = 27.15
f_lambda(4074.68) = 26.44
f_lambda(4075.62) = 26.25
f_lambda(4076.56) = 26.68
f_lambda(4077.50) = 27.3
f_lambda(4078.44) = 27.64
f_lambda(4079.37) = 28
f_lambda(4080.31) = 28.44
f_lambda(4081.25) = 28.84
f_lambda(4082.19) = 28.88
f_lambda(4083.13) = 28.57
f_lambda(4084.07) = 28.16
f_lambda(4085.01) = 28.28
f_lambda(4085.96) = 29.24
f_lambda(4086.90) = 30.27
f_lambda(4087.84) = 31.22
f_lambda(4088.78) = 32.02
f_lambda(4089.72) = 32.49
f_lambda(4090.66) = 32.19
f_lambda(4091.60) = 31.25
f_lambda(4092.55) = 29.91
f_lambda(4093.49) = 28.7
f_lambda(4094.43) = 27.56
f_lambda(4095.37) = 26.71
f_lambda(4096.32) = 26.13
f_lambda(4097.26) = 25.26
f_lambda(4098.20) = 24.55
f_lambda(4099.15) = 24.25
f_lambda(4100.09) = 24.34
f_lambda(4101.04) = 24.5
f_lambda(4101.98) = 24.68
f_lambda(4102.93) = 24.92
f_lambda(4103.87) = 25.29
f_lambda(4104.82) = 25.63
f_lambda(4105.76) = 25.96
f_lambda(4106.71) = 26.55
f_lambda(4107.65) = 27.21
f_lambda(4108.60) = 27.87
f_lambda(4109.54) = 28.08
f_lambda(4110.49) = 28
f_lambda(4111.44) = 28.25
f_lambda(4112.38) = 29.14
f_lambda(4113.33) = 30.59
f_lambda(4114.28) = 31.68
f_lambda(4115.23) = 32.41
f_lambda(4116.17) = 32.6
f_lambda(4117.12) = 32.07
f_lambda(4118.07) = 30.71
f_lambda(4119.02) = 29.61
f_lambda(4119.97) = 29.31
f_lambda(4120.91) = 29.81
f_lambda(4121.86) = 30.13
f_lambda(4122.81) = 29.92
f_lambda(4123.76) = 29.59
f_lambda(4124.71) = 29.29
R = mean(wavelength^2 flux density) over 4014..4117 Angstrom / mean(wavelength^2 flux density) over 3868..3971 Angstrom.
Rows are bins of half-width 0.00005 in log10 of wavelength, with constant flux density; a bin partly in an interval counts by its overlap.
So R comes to 1.91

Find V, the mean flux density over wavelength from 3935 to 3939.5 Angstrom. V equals 10.1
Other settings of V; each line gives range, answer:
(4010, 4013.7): 29.1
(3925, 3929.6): 12.3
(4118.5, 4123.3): 29.8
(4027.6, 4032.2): 29.5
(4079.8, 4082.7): 28.7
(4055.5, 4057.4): 28.4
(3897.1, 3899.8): 18.9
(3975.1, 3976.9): 17.6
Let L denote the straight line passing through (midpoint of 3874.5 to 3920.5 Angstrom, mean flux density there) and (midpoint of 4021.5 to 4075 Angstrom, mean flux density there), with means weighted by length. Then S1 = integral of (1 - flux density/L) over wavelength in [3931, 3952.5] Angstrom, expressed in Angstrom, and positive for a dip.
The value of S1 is 6.9 Angstrom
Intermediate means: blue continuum 18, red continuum 28.1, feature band 14.4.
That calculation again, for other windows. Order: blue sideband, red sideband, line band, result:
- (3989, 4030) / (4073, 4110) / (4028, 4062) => 0.08 Angstrom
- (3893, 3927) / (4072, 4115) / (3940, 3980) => 9.72 Angstrom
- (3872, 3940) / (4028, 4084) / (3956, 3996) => 4.97 Angstrom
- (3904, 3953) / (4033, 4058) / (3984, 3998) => -2.30 Angstrom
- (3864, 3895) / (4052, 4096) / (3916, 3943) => 7.45 Angstrom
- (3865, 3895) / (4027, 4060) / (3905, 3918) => -2.85 Angstrom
